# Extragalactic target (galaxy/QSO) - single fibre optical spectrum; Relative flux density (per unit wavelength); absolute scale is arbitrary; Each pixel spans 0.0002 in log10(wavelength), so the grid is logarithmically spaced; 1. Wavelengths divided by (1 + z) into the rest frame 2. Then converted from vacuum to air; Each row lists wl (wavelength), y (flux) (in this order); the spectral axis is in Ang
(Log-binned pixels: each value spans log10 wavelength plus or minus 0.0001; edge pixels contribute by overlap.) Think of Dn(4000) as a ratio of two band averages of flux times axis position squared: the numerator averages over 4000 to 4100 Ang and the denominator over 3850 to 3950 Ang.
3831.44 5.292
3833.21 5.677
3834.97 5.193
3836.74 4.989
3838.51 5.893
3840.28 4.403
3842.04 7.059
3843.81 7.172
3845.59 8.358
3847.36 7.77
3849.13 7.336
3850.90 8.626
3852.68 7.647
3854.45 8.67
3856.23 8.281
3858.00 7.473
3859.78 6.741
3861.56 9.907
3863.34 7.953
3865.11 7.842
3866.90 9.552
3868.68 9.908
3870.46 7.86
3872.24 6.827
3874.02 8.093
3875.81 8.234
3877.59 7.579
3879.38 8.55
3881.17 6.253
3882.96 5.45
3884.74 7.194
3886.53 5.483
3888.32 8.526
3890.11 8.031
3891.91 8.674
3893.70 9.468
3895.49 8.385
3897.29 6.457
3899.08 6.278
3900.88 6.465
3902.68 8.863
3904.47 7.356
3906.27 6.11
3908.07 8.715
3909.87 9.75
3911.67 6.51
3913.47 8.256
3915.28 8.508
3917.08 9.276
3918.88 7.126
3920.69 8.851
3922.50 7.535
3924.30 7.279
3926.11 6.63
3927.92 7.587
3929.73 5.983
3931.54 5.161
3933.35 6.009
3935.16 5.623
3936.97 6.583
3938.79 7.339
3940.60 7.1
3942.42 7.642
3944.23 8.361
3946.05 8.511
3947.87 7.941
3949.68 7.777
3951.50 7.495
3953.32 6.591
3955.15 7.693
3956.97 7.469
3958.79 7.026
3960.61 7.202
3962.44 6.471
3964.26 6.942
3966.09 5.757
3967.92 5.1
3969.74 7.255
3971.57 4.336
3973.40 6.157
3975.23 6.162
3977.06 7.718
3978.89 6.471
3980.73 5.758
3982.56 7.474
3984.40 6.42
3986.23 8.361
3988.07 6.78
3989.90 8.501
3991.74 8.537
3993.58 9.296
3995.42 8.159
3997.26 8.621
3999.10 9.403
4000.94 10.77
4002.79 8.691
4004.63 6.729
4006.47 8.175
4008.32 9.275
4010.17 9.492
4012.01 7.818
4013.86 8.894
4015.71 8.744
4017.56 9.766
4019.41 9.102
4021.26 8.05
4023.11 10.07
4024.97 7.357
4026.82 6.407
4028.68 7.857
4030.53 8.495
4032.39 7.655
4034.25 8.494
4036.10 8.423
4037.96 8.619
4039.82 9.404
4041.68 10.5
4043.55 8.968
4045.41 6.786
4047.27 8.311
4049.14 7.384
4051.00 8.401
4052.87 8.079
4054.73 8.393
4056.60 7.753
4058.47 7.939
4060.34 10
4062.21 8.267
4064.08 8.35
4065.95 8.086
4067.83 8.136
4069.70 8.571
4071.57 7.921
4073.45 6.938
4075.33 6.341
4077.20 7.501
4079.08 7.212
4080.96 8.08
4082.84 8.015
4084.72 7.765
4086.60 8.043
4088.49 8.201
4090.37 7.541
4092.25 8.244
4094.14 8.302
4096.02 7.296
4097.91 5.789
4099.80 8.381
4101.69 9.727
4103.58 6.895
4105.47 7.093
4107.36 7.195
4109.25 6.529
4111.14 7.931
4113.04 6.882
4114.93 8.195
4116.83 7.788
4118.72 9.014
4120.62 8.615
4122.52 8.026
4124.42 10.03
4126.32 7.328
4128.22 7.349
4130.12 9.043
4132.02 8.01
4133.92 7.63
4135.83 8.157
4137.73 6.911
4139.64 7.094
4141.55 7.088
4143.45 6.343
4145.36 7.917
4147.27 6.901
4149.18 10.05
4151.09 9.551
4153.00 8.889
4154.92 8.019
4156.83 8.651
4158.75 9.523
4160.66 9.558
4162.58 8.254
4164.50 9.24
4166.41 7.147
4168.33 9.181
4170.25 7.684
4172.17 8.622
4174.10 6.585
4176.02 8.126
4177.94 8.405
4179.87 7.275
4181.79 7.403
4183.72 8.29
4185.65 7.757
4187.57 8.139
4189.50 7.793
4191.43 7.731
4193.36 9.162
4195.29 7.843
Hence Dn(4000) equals 1.16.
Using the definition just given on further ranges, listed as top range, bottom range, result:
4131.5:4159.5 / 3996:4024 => 0.97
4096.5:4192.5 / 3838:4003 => 1.19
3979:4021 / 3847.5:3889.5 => 1.14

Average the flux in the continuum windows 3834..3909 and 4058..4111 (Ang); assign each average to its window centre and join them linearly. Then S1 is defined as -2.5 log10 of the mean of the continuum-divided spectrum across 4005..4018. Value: -0.14 mag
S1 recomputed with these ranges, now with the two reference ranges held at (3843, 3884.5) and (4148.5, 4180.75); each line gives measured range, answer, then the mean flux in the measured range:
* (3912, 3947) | 0.10 mag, 7.32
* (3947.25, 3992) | 0.18 mag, 6.91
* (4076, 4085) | 0.09 mag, 7.67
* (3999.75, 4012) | -0.08 mag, 8.79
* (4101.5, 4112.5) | 0.14 mag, 7.39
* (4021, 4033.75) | 0.03 mag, 7.99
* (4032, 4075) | 0.00 mag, 8.3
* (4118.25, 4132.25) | 0.00 mag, 8.43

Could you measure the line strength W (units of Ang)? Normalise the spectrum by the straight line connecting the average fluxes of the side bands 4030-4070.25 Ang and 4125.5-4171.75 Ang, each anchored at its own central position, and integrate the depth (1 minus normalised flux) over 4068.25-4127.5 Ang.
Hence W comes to 3.5 Ang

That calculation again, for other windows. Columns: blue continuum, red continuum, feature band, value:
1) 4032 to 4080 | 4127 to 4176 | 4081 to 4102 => 0.7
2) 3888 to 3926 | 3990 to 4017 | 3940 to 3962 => 1.9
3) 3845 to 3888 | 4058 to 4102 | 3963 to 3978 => 3.2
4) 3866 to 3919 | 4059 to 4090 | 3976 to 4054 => -3.8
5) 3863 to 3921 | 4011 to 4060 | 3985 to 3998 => -0.1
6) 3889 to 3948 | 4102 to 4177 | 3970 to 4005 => 0.4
